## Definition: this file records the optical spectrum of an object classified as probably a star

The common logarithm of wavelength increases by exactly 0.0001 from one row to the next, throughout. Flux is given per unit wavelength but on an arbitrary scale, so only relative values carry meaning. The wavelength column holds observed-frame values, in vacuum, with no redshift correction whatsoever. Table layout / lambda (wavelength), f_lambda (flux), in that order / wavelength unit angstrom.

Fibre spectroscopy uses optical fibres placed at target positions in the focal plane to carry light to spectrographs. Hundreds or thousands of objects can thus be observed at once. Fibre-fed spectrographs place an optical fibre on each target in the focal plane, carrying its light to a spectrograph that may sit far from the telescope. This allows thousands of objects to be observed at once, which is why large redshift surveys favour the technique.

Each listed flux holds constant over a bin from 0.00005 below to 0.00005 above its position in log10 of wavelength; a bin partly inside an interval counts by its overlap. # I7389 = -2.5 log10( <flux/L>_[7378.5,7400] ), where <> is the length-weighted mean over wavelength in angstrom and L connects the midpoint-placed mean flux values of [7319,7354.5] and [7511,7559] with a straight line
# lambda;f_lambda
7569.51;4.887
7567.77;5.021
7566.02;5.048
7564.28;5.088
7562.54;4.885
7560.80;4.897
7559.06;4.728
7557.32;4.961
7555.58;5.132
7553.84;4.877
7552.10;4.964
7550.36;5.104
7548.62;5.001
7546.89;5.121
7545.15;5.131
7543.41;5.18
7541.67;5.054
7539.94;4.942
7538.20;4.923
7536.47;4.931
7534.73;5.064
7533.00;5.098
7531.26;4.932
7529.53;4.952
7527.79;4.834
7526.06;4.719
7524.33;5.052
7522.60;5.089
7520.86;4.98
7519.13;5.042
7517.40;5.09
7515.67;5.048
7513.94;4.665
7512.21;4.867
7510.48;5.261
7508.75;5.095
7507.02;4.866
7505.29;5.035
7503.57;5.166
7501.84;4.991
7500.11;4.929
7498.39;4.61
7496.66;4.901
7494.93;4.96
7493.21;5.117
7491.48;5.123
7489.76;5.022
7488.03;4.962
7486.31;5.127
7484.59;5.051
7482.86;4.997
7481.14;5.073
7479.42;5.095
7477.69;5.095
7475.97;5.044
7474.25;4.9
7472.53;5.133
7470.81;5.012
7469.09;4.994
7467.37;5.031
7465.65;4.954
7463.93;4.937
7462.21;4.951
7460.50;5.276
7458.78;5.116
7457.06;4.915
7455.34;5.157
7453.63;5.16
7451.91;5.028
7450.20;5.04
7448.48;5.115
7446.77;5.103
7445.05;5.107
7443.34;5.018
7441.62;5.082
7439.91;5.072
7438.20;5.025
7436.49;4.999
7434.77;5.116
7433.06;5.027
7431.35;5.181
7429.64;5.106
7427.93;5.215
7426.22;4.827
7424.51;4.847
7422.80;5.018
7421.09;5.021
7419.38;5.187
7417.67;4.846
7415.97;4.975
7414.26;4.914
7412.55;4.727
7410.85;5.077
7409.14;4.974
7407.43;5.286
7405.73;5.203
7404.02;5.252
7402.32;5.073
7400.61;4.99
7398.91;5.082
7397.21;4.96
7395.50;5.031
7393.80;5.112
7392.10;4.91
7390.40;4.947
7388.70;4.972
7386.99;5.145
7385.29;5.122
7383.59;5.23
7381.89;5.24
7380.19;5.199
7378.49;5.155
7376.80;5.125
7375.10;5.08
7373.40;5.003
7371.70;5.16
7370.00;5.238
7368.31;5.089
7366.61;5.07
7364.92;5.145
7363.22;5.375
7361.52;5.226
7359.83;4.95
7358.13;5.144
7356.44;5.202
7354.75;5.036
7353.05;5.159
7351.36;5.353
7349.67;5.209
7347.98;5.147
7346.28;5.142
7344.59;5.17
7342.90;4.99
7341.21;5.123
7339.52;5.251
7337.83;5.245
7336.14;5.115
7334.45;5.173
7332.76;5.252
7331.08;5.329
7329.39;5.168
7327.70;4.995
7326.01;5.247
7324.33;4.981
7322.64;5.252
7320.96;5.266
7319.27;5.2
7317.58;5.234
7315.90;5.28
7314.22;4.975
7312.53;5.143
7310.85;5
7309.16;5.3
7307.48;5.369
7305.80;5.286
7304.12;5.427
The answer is 0.01 mag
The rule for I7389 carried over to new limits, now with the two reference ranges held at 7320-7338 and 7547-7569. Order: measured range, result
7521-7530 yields 0.02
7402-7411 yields -0.01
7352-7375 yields 0.00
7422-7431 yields 0.02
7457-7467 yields 0.01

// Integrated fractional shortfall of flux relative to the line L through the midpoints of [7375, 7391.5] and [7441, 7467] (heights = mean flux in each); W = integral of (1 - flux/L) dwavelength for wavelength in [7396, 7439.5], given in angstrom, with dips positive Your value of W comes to 0.47 angstrom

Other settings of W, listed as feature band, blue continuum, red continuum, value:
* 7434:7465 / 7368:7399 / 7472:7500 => -0.2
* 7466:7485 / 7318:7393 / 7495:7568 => 0.0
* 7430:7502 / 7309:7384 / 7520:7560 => 0.3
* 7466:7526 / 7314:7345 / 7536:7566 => 0.4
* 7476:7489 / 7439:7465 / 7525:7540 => -0.1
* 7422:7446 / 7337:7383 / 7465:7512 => 0.1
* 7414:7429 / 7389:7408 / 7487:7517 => 0.2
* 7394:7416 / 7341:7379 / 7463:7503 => 0.2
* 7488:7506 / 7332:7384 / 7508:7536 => 0.1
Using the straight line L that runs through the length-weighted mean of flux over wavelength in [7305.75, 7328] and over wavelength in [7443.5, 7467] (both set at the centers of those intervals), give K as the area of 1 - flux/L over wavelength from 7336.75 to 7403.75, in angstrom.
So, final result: 0.2 angstrom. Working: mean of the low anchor 5.18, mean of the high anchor 5.06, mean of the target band 5.12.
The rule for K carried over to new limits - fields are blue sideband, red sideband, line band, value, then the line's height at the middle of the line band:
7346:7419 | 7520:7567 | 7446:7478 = 0.0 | 5.04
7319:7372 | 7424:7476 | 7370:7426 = 0.6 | 5.11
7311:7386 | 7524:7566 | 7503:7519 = 0.0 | 5.01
